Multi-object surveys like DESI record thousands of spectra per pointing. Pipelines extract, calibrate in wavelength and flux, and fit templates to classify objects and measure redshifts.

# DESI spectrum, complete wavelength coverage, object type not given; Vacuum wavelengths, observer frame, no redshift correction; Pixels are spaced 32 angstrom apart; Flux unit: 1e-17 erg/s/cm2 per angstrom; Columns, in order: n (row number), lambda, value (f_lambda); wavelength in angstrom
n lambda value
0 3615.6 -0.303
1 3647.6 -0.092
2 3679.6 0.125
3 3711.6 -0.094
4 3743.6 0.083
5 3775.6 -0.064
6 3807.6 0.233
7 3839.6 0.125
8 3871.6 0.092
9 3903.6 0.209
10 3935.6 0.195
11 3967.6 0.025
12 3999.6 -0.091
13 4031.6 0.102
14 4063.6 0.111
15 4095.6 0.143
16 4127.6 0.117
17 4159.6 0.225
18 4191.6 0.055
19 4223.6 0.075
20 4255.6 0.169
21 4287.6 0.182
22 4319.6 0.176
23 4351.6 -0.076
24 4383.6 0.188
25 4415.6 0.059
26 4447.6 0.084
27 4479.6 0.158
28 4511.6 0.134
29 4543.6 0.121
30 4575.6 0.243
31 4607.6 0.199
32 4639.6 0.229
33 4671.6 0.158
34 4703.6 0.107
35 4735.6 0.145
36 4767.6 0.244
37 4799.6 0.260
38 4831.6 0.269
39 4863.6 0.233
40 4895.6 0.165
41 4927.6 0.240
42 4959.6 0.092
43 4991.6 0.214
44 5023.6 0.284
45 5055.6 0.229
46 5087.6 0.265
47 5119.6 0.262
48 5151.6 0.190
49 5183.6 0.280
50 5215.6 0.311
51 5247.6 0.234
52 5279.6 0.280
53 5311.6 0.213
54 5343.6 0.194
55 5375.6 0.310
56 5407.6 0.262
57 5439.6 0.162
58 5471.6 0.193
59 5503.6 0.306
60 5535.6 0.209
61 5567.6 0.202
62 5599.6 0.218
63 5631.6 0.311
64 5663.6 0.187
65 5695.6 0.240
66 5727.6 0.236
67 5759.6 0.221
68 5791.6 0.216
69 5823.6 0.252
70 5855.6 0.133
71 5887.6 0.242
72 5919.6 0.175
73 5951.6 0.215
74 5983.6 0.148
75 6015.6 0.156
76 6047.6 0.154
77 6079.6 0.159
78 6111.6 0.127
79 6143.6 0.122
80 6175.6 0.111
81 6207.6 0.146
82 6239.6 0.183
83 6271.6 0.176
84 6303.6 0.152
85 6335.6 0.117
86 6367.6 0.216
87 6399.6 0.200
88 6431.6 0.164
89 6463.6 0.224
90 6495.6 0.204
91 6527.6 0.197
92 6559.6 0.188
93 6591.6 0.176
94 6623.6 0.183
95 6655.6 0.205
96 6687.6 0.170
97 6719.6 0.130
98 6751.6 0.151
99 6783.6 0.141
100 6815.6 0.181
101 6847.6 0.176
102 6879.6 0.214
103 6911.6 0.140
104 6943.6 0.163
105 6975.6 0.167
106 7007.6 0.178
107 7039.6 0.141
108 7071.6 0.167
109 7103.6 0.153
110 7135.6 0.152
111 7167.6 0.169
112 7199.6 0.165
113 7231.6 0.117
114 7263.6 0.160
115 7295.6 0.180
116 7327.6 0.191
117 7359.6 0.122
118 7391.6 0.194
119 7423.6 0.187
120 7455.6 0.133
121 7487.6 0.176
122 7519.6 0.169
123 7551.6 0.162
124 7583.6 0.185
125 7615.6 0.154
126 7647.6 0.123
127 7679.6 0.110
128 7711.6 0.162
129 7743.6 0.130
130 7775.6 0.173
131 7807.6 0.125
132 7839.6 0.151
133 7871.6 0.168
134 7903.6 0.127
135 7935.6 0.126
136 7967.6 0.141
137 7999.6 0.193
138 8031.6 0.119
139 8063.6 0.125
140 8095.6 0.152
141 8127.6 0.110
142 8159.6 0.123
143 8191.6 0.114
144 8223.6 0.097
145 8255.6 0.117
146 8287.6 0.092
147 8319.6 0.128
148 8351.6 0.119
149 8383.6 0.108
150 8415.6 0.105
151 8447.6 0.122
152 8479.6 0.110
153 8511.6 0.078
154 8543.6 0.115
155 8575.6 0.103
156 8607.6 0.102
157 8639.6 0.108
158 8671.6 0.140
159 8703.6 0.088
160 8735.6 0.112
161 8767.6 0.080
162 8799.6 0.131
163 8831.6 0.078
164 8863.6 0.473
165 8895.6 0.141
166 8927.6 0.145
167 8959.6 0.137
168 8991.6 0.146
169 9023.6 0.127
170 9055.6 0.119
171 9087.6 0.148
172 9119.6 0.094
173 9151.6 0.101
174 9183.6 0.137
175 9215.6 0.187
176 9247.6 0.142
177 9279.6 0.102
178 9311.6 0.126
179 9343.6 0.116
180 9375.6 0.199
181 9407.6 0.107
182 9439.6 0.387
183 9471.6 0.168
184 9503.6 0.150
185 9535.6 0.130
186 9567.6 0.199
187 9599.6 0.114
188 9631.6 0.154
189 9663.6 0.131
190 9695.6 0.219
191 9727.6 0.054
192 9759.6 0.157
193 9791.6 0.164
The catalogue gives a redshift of 1.38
